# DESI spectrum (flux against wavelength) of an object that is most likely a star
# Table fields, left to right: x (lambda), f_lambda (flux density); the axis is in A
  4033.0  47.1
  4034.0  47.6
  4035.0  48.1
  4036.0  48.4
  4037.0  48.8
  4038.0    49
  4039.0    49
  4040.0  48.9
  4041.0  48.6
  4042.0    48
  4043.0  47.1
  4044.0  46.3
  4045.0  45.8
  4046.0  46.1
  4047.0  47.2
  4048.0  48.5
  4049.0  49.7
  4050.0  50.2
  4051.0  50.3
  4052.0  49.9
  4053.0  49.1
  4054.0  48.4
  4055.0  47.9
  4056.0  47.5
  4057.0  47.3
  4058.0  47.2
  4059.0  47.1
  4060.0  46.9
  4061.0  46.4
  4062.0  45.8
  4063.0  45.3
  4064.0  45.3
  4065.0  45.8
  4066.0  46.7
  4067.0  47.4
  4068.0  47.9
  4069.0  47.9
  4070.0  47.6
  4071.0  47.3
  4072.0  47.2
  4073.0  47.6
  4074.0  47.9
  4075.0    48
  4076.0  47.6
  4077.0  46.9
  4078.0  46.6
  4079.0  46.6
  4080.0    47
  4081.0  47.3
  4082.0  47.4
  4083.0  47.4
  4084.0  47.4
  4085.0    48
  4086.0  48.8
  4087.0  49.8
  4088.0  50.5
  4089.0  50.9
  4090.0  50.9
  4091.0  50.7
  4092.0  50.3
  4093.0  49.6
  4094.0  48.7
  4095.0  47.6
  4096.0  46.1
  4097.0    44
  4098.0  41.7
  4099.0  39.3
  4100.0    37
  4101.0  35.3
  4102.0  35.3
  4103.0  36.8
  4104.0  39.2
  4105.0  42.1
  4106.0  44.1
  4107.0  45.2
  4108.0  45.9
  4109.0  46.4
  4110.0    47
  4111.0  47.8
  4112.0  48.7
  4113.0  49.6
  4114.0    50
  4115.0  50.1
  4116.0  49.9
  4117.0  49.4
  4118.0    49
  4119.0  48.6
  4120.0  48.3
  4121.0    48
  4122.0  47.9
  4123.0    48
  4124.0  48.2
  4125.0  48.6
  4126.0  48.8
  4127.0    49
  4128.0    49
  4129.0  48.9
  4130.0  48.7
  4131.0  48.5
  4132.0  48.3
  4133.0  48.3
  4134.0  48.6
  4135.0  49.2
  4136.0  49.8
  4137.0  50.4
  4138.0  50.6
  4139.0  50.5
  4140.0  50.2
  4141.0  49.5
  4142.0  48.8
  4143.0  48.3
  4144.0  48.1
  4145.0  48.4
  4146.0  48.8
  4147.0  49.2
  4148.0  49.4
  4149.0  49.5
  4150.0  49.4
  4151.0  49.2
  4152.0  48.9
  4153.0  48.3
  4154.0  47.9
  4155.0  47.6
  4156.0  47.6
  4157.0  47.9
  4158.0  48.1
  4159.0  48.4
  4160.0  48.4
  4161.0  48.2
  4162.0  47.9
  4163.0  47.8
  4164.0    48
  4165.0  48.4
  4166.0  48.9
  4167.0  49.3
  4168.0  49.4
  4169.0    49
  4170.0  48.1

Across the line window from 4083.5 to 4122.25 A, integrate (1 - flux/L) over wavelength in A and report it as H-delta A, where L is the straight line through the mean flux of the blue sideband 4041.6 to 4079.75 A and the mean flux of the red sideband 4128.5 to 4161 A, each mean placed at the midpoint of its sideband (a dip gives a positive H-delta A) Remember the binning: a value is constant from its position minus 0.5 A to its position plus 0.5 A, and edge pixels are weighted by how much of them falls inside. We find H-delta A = 1.5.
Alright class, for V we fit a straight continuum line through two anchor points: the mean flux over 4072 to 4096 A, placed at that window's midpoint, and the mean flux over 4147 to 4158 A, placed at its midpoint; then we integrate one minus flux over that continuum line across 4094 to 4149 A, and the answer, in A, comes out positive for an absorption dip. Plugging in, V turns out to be 1.7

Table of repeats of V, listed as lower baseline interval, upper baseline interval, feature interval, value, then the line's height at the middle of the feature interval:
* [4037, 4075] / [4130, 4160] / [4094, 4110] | 2.0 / 48.3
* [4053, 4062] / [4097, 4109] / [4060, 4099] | -3.0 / 44.1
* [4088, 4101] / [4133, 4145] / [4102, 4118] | 0.5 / 47.3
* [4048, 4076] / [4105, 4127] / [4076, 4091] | -0.2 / 47.8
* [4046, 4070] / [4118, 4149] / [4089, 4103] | 1.1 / 48.3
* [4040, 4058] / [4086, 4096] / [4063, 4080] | 0.6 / 48.9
